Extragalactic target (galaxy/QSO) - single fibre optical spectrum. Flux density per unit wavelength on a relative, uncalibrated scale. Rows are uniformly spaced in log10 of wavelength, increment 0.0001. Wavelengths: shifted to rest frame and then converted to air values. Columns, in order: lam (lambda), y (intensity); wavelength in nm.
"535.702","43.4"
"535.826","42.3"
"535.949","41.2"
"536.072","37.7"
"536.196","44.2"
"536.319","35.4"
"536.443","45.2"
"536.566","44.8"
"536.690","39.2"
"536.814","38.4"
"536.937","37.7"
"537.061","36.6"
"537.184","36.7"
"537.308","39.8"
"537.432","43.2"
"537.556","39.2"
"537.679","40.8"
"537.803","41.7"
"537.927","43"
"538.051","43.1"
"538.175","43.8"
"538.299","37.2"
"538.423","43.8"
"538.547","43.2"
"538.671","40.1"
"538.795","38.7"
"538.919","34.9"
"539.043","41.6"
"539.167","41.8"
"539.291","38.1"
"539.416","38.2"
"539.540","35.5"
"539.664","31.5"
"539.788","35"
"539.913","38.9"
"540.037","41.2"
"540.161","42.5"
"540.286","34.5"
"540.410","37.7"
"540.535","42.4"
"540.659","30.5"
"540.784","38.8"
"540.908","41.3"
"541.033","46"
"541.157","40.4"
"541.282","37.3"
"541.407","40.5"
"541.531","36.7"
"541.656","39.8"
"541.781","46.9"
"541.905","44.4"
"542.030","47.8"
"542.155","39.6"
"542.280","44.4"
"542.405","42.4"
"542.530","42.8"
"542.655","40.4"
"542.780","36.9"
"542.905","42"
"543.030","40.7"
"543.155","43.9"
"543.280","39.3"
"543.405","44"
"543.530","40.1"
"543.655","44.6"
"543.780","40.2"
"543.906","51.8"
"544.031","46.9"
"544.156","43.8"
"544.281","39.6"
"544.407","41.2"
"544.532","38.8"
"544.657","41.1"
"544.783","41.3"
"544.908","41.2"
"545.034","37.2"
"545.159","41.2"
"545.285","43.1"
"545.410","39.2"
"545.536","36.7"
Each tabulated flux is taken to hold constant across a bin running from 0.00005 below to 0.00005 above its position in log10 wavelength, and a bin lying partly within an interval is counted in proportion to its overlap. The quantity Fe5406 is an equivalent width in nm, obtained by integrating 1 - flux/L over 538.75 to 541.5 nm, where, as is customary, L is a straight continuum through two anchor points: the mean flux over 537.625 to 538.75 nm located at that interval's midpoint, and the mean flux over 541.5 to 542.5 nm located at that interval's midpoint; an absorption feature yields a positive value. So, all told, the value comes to 0.25 nm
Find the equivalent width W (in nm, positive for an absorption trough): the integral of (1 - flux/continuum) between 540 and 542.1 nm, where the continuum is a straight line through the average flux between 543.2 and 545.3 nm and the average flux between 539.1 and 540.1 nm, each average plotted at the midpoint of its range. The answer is -0.08 nm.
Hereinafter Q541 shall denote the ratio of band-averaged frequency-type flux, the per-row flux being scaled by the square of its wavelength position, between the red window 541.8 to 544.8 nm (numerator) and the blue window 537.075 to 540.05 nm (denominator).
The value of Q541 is 1.1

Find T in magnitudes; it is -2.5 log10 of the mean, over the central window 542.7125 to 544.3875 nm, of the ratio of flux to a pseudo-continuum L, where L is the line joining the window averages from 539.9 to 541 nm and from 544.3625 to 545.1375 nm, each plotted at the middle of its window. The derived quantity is -0.07 mag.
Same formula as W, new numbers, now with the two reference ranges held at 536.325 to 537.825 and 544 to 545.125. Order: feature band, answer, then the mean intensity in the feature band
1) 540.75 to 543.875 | -0.076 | 41.8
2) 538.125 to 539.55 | 0.015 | 39.9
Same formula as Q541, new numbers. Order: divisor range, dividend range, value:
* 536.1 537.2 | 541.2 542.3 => 1.07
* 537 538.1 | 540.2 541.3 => 0.97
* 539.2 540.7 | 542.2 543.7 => 1.13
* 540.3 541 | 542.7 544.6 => 1.12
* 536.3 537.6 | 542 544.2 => 1.10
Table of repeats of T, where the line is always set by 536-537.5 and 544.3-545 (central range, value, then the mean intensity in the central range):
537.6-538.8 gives -0.044 mag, 41.6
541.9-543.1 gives -0.045 mag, 42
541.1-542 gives -0.023 mag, 41.1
